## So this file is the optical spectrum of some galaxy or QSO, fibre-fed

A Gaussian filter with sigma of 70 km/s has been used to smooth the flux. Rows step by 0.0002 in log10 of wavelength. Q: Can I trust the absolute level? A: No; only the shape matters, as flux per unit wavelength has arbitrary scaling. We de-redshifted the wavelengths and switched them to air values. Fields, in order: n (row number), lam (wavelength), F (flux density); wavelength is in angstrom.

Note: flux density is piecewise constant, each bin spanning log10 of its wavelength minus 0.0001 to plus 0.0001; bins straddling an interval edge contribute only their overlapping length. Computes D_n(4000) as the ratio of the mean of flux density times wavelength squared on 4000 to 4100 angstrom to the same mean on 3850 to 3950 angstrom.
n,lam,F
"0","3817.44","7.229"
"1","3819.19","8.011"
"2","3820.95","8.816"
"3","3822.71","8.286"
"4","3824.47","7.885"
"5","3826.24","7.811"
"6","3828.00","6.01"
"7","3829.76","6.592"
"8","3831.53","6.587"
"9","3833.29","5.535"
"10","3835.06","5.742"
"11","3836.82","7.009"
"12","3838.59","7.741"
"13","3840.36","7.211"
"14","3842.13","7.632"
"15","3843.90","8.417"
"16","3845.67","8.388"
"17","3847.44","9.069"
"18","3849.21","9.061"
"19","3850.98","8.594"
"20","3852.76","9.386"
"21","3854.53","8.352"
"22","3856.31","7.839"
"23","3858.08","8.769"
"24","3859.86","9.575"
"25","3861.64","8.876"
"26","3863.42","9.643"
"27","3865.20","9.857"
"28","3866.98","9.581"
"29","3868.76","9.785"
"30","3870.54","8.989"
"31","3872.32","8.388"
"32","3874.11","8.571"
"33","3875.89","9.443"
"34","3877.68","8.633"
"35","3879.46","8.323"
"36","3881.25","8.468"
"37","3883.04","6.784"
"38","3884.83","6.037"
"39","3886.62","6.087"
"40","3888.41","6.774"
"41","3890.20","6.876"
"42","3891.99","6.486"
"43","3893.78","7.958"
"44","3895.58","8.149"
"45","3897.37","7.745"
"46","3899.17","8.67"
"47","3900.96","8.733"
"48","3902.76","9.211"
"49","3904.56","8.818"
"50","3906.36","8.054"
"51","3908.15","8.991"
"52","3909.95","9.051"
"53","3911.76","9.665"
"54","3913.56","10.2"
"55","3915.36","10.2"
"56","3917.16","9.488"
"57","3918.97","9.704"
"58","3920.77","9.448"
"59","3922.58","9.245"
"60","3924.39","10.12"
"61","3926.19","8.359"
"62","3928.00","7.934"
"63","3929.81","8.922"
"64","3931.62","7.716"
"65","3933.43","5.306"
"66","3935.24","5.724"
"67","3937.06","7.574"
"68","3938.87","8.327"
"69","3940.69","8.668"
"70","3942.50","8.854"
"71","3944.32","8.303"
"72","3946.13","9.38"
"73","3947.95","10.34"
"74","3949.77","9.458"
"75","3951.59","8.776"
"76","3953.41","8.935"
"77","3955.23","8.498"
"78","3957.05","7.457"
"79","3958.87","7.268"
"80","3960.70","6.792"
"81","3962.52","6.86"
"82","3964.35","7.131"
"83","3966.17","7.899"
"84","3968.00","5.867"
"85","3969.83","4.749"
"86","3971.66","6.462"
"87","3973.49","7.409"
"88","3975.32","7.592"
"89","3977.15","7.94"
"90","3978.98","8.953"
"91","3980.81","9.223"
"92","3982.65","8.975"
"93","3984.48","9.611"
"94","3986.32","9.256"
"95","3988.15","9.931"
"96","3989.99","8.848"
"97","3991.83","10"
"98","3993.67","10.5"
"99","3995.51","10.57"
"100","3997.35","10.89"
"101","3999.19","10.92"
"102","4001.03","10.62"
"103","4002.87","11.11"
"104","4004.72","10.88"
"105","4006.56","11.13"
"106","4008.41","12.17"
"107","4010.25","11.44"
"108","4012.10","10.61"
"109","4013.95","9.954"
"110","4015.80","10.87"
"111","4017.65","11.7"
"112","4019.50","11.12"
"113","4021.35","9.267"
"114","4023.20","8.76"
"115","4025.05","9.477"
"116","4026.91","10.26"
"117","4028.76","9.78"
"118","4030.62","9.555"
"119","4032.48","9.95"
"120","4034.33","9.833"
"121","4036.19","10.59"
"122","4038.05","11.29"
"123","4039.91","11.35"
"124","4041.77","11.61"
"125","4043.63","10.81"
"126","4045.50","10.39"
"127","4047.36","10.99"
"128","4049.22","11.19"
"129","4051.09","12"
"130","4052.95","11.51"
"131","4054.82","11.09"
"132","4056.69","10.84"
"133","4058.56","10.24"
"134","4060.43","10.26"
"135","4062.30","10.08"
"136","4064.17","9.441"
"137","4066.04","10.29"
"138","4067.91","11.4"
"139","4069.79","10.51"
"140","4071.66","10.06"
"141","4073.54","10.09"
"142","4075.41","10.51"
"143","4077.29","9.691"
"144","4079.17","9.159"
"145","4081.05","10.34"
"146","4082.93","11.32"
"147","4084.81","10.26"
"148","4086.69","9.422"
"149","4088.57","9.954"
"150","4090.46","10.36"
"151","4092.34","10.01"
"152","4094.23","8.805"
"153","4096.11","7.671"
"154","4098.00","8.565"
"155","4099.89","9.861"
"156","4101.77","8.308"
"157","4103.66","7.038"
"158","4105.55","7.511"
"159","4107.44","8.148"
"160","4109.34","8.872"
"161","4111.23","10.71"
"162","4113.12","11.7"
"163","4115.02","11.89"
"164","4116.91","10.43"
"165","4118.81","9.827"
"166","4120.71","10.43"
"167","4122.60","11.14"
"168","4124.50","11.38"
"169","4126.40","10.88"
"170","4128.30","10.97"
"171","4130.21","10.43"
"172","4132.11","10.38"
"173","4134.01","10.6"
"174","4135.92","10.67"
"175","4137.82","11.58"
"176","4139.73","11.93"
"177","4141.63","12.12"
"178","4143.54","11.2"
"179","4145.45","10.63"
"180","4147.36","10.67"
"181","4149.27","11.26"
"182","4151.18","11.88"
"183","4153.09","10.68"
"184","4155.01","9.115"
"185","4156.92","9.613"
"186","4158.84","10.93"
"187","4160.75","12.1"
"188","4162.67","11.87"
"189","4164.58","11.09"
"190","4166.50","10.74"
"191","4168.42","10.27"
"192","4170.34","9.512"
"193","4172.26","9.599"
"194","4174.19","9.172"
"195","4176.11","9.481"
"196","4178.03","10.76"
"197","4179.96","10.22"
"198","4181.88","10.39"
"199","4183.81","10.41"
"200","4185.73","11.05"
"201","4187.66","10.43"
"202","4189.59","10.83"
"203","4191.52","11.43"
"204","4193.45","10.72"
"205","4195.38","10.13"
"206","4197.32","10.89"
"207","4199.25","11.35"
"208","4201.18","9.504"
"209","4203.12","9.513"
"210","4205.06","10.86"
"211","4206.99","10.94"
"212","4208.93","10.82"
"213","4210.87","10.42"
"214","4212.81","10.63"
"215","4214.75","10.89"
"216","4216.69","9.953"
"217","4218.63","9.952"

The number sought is 1.31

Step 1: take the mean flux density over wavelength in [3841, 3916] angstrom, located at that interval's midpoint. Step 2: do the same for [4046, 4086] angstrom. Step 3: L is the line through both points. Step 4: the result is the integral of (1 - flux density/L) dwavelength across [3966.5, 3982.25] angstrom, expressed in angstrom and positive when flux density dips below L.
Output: 3.6 angstrom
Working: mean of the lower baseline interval 8.52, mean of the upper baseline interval 10.5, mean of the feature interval 7.35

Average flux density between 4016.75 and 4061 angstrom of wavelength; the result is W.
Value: 10.6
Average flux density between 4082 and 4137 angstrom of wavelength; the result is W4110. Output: 9.92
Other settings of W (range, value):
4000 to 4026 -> 10.7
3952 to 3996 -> 8.18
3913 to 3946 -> 8.56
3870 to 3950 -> 8.39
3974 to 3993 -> 9.02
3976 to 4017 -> 10.2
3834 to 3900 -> 8.18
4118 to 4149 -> 10.9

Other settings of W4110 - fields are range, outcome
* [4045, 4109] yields 9.9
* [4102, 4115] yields 9.16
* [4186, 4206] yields 10.6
